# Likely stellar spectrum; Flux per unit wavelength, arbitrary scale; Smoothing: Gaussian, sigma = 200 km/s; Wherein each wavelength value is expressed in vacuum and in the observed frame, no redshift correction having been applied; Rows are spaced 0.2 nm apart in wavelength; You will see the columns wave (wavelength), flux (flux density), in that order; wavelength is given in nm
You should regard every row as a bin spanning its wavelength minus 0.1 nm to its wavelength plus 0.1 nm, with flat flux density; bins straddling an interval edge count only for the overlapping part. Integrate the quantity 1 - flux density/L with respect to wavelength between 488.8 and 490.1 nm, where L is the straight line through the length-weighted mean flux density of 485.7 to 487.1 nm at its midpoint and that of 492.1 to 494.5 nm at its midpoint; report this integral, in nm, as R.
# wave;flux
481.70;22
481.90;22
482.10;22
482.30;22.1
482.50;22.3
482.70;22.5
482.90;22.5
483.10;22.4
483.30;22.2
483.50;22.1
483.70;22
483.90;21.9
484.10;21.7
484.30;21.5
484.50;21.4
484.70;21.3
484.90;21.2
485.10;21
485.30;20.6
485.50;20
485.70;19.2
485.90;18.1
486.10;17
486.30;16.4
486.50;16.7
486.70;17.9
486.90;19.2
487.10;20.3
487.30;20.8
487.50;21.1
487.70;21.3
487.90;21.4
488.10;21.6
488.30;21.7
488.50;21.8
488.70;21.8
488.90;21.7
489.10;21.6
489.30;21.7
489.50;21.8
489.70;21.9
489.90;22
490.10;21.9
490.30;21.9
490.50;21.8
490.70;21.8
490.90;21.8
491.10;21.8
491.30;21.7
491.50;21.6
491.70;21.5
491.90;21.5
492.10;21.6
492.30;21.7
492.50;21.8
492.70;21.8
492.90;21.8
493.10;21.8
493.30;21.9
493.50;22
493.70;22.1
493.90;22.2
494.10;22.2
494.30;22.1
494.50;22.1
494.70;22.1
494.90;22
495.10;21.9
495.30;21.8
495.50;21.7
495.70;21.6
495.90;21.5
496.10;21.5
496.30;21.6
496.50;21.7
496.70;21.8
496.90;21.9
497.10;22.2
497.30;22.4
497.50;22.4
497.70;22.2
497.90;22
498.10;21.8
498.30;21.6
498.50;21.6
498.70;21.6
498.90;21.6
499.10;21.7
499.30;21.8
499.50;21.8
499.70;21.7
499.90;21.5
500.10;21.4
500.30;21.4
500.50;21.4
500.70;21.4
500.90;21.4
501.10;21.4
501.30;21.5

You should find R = -0.14 nm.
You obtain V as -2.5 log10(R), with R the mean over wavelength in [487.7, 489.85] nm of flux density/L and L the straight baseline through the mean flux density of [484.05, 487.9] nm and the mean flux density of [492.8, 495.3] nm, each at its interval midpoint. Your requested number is -0.06 mag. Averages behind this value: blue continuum 19.8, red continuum 22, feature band 21.7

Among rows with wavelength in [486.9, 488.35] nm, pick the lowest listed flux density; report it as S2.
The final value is 20.3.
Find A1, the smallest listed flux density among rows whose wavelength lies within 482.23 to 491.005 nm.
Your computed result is 16.4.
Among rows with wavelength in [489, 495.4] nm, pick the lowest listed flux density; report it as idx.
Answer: 21.5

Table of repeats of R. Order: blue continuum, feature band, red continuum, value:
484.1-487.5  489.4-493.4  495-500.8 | -0.224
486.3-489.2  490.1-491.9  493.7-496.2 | -0.052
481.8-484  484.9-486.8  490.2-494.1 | 0.291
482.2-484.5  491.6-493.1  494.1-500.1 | 0.016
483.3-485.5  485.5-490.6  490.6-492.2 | 0.252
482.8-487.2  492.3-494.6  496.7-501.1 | -0.086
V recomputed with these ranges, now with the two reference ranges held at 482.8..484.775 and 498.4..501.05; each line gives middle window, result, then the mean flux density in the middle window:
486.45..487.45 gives 0.140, 19.2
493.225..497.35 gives -0.013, 21.9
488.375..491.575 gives -0.001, 21.8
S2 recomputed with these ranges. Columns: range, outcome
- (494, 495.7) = 21.6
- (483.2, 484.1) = 21.7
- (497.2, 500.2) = 21.4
